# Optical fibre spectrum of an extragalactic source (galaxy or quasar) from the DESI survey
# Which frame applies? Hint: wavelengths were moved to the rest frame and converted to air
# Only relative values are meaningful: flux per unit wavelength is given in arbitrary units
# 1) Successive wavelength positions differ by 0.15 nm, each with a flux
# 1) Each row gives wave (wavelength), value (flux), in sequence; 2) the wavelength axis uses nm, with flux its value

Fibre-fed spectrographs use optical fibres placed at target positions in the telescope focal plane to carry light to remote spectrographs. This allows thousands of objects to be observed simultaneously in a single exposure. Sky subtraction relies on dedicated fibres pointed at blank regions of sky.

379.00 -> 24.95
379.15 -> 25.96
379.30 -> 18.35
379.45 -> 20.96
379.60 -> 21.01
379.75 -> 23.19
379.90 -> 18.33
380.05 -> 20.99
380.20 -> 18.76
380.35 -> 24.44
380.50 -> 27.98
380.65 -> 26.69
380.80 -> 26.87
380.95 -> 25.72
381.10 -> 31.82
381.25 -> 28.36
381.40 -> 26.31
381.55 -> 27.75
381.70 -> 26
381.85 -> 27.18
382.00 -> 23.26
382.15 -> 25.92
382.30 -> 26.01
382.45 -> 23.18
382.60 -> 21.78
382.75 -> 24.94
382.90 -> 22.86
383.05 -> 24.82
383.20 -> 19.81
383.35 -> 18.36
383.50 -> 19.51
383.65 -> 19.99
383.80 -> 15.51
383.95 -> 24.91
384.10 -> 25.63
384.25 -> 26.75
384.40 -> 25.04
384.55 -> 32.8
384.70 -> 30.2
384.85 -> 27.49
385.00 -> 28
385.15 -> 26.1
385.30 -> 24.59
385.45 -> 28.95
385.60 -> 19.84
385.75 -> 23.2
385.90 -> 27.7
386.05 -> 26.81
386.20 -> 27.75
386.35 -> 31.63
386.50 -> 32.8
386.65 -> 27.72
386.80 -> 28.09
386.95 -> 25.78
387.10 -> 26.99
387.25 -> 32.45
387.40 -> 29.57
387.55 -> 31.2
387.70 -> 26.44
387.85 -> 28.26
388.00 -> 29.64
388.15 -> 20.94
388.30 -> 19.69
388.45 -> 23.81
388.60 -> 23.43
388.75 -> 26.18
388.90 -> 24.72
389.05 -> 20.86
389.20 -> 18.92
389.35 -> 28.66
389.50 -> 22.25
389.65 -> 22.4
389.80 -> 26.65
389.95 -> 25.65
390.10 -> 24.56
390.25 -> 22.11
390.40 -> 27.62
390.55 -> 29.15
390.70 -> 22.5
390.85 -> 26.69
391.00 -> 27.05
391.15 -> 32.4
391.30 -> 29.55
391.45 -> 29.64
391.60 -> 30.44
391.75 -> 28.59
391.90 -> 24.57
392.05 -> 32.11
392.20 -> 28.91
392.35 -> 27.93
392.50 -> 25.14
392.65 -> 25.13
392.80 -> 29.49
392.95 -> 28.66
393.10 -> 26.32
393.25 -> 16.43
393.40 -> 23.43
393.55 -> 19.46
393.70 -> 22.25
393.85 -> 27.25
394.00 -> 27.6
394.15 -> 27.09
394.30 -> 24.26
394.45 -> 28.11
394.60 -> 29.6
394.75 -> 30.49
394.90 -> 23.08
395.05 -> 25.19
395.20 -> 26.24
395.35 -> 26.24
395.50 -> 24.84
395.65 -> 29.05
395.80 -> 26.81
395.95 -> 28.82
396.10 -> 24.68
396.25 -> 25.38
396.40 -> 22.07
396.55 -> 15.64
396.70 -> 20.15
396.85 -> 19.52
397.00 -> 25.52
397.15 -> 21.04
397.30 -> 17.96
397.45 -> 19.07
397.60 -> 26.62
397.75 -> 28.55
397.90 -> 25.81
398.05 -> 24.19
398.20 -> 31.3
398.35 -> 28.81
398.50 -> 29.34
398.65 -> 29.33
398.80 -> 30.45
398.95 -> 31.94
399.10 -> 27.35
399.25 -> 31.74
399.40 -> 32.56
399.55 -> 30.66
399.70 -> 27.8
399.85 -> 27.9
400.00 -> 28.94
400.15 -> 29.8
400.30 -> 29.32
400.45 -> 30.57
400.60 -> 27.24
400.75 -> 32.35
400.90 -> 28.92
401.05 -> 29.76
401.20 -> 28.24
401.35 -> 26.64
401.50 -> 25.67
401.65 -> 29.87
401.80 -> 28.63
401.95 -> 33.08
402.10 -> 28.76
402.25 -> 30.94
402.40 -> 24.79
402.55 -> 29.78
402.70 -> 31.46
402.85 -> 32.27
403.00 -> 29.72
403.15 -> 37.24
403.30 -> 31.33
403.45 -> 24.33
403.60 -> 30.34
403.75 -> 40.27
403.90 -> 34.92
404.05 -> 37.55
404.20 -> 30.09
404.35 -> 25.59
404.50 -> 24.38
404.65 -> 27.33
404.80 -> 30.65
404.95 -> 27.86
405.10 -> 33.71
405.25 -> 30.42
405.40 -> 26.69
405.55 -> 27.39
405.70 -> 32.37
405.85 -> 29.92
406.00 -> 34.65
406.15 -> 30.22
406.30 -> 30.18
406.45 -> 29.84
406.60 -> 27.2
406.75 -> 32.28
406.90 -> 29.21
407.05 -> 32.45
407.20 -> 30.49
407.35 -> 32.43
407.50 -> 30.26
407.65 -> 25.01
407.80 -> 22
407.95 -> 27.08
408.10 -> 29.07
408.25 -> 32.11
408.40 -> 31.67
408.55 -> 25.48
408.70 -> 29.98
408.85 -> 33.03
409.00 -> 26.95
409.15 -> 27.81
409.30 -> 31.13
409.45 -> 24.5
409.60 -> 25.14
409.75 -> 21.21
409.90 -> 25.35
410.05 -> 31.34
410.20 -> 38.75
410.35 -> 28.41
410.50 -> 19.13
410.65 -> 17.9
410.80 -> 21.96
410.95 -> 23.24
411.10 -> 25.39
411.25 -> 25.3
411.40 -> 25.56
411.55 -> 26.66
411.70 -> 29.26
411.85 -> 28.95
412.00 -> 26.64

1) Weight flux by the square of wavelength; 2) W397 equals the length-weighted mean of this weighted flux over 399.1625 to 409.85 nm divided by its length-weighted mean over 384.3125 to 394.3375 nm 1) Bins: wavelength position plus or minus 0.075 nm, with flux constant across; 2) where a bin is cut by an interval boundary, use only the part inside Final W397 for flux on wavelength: 1.21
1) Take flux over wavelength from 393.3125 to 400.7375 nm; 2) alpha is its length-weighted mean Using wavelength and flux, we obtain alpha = 26.4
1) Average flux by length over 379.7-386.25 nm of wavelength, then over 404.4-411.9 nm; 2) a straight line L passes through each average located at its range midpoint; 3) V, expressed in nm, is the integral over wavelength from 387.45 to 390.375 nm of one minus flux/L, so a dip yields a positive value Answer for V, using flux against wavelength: 0.110 nm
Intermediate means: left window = 24.8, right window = 28.2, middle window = 24.6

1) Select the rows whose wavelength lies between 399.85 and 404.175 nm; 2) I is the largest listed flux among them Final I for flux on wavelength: 40.27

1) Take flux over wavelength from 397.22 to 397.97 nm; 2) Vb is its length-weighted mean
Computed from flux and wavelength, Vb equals 23.6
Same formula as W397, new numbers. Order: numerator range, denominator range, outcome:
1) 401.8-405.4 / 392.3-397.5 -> 1.30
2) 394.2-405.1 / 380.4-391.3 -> 1.17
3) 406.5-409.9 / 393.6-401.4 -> 1.12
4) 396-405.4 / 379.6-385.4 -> 1.26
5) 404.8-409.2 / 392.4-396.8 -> 1.25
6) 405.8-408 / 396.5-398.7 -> 1.28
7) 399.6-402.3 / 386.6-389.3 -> 1.21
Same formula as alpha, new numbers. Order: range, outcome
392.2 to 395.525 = 25.7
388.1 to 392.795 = 25.8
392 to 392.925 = 28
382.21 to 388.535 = 25.7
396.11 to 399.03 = 24.9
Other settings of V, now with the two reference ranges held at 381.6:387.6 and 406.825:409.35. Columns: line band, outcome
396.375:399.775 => 0.209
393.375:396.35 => 0.136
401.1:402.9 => -0.054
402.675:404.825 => -0.199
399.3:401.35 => -0.104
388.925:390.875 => 0.156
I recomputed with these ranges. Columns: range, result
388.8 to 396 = 32.4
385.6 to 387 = 32.8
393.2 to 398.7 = 31.3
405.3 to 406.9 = 34.65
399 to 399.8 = 32.56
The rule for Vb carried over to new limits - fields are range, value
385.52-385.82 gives 21.6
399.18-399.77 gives 30.7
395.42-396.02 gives 27.4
